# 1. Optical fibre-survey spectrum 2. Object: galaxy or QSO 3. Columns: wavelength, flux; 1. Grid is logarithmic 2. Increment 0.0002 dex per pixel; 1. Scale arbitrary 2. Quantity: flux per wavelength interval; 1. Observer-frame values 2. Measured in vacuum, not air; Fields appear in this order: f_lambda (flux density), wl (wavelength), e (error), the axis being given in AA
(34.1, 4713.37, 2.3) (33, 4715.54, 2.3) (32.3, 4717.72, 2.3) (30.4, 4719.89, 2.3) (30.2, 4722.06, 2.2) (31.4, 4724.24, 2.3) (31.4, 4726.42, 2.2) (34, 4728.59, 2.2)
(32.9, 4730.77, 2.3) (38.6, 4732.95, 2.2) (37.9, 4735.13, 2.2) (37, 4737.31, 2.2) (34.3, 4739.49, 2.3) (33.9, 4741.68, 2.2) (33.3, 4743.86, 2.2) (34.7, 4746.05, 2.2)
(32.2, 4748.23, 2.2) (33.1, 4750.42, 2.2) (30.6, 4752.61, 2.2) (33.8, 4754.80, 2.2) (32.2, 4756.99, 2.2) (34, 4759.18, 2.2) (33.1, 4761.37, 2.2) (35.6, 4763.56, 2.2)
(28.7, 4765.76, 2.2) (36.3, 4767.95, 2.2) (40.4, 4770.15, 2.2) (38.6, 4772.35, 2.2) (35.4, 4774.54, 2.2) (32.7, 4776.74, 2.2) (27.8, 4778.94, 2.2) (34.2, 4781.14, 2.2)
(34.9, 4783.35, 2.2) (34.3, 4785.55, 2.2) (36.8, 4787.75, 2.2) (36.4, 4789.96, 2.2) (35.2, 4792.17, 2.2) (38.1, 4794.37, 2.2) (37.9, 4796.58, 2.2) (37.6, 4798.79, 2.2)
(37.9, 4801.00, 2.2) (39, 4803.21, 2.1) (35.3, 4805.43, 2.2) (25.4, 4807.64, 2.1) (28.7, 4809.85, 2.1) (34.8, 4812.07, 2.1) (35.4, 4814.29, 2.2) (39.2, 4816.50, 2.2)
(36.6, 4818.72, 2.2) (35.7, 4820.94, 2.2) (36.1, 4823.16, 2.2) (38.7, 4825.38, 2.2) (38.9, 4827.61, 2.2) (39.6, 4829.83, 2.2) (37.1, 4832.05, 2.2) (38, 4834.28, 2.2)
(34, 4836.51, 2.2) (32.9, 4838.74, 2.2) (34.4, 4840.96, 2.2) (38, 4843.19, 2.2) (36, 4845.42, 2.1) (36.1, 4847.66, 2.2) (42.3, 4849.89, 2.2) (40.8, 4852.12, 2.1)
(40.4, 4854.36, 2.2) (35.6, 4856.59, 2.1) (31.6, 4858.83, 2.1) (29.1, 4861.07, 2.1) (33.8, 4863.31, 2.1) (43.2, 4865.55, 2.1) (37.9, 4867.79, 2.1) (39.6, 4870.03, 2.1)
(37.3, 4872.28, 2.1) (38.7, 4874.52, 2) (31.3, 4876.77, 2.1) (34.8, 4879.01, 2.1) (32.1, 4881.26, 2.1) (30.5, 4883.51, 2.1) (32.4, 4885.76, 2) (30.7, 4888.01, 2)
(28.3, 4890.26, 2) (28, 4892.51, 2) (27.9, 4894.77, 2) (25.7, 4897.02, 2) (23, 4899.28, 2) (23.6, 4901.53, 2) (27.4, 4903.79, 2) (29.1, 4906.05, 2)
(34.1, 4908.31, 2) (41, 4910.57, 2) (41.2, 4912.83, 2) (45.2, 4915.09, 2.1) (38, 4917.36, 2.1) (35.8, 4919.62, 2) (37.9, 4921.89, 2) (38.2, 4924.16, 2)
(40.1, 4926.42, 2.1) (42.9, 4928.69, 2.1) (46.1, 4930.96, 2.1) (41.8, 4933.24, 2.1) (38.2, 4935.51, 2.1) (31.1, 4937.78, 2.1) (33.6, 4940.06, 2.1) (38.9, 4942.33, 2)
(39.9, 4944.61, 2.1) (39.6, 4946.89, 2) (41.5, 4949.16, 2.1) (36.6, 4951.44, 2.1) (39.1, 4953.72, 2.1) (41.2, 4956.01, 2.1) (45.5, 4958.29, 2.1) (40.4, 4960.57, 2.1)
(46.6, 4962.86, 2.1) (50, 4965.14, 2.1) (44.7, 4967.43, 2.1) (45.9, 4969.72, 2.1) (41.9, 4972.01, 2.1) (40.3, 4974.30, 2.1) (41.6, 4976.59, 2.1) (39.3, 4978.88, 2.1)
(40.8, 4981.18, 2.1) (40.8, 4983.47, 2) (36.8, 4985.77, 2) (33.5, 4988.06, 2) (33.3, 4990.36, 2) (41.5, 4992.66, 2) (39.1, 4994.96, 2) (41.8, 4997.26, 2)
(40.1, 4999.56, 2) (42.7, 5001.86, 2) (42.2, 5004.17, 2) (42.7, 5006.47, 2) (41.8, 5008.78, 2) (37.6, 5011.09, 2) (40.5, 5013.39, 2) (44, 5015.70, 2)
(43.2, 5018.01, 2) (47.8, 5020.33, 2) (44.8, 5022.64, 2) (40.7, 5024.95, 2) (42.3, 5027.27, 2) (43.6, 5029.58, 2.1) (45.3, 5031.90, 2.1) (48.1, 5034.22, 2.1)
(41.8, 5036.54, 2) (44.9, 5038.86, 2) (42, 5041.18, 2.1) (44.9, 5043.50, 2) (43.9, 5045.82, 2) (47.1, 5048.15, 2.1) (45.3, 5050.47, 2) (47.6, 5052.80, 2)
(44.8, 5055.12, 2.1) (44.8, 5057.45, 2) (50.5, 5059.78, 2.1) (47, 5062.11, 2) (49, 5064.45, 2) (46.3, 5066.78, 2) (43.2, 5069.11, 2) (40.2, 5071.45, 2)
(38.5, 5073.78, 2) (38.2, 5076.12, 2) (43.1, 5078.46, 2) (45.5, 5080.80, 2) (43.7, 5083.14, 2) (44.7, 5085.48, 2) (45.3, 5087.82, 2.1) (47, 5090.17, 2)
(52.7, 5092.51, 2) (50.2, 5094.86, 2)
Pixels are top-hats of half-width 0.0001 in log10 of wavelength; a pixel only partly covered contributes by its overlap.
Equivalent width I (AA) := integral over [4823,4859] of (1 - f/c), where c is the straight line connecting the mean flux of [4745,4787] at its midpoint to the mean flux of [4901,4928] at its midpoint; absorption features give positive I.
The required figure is -2.2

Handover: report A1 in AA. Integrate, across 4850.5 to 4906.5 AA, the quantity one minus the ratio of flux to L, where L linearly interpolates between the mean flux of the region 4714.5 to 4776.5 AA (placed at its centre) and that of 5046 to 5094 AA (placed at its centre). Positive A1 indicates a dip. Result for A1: 8.5 AA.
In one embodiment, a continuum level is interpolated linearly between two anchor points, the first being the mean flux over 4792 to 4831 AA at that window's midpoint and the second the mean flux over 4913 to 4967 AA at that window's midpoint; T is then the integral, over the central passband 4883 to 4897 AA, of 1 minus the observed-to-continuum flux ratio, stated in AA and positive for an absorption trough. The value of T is 3.4 AA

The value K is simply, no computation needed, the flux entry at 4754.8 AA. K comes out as 33.8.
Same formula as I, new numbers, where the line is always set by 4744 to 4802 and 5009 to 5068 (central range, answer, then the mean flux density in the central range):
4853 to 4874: 0.8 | 36.6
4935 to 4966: 1.0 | 40.1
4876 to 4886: 1.7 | 32.2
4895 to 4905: 3.6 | 25.2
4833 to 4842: 0.5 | 34.9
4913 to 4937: 0.1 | 40.3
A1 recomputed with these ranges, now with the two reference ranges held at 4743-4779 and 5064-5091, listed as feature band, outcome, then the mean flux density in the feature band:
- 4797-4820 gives 0.1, 35.1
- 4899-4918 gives 2.2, 34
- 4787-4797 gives -0.6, 36.8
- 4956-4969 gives -1.6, 45.1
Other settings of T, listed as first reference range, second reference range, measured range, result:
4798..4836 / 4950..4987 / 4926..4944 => 0.7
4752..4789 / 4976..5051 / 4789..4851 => -0.9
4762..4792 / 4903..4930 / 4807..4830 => 0.2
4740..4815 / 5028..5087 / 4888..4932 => 5.6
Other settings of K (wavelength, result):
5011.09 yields 37.6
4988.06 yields 33.5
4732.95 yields 38.6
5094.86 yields 50.2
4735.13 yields 37.9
